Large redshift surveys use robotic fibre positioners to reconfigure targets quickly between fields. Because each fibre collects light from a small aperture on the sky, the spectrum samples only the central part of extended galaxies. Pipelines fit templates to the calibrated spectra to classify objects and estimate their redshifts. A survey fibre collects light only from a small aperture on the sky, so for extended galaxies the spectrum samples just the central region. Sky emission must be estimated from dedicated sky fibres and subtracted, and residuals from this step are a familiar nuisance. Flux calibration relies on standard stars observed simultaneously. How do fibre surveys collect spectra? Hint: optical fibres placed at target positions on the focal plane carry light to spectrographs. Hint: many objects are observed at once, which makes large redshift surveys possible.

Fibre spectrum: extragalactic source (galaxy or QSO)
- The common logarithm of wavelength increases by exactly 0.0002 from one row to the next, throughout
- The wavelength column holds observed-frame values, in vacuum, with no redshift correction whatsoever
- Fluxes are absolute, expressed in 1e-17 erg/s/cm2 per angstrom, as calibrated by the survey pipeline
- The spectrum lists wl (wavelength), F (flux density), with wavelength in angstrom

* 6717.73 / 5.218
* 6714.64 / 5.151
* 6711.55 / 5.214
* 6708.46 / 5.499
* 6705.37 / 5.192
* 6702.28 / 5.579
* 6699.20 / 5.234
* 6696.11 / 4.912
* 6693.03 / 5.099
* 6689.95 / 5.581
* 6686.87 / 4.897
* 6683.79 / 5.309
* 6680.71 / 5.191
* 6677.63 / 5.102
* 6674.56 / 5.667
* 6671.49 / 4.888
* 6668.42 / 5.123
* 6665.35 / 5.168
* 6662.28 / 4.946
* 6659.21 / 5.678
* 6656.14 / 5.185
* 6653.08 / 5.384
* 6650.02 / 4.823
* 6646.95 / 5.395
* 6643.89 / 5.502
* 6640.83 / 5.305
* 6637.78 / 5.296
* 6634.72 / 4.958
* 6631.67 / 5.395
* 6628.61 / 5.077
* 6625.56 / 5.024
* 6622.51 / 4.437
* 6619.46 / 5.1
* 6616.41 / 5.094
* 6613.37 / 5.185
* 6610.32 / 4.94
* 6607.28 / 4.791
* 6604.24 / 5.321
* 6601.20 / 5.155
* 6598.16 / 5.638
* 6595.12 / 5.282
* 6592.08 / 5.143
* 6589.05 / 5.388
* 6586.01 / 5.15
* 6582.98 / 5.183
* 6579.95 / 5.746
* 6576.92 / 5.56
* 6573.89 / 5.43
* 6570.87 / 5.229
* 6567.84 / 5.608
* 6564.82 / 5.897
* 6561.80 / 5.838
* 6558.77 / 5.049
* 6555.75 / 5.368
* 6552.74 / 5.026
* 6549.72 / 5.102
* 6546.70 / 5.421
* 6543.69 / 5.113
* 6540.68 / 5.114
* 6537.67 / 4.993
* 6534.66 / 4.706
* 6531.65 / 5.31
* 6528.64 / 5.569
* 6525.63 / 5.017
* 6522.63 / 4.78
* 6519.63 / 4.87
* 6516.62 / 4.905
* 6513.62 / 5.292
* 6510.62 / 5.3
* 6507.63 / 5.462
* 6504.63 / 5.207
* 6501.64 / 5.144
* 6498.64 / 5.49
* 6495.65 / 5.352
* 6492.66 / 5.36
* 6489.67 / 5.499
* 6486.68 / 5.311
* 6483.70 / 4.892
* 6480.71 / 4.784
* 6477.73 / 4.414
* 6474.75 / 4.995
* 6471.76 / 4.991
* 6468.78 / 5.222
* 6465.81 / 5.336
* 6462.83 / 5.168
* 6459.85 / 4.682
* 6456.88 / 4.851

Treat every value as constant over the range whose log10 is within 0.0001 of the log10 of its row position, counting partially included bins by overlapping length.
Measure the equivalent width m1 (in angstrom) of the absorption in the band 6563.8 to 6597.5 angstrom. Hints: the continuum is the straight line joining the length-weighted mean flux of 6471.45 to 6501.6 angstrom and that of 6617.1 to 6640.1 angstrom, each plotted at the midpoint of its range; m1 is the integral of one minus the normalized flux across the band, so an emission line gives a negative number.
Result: -2.3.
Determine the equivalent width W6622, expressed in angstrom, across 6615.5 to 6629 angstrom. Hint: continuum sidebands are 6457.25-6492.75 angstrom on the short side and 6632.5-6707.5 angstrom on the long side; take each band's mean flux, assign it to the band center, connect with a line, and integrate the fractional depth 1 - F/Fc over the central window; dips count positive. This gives 0.7 angstrom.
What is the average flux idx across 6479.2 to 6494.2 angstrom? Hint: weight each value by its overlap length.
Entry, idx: 5.17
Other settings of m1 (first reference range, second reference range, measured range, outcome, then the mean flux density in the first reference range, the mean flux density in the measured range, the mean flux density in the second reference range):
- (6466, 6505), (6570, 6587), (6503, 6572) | 0.7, 5.13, 5.23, 5.4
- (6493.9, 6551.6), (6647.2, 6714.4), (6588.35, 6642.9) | 0.6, 5.17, 5.14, 5.22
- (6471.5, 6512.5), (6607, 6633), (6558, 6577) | -1.7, 5.16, 5.53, 5.01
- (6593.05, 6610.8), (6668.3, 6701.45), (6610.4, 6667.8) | 0.4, 5.2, 5.16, 5.19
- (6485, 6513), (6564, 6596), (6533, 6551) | 1.0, 5.34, 5.08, 5.41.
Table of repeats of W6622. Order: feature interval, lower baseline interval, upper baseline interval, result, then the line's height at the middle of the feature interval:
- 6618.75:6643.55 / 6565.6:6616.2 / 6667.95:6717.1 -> 0.8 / 5.27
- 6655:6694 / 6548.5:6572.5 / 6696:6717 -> 0.6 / 5.3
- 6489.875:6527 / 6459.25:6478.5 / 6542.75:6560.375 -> -0.8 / 5.09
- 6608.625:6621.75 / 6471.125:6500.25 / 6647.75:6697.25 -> 0.3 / 5.17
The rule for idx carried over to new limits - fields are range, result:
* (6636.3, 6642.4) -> 5.31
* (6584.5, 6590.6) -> 5.27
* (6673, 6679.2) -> 5.38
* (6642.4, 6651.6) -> 5.24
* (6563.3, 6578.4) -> 5.55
